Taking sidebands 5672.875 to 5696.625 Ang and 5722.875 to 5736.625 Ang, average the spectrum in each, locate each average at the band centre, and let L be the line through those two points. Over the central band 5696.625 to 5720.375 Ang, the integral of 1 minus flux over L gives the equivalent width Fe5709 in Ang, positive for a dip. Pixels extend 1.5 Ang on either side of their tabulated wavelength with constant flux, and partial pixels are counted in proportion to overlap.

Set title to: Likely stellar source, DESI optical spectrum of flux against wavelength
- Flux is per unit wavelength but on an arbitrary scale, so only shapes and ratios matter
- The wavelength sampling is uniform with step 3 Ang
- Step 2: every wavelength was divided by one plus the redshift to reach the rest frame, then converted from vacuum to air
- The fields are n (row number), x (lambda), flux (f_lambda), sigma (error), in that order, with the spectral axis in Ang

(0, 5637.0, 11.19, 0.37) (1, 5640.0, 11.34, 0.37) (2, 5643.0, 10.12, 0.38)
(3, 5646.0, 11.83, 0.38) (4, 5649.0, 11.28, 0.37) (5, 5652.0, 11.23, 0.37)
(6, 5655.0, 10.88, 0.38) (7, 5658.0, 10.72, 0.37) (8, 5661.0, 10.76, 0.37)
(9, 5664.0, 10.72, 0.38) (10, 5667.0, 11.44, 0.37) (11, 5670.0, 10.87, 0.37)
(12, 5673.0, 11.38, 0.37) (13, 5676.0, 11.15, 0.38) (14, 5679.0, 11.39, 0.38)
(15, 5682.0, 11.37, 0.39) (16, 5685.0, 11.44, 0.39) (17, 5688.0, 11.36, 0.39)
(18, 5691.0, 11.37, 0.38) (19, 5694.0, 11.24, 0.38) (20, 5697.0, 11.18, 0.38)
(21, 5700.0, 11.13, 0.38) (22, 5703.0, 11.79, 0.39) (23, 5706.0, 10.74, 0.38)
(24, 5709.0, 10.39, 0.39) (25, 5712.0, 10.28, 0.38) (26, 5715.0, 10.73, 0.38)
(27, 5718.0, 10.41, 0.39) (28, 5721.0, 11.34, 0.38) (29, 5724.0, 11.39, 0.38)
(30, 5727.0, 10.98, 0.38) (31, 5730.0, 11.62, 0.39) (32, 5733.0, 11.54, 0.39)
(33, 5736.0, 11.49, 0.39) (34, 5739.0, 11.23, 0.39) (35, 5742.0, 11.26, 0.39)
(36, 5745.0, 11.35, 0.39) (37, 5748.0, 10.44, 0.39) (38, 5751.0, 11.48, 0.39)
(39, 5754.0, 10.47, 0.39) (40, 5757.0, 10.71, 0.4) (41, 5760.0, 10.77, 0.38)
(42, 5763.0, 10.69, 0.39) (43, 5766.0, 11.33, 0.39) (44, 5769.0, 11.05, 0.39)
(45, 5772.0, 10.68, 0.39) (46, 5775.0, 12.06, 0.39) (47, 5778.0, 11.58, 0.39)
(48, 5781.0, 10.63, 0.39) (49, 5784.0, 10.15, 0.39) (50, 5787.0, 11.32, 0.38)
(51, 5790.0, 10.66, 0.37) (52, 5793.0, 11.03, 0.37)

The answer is 1.1 Ang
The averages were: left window 11.3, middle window 10.8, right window 11.4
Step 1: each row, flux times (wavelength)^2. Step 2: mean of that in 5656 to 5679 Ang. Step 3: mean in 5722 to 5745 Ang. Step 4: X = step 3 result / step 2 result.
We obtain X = 1.05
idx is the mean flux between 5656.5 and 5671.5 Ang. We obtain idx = 10.9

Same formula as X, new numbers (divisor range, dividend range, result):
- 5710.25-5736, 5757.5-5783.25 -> 1.02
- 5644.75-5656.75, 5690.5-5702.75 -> 1.02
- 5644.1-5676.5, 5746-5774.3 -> 1.02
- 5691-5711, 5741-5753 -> 1.02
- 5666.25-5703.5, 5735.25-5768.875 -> 1.00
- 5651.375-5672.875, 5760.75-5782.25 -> 1.06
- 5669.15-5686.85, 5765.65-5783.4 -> 1.02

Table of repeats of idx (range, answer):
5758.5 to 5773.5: 10.9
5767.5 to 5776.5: 11.3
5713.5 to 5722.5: 10.8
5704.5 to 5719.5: 10.5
